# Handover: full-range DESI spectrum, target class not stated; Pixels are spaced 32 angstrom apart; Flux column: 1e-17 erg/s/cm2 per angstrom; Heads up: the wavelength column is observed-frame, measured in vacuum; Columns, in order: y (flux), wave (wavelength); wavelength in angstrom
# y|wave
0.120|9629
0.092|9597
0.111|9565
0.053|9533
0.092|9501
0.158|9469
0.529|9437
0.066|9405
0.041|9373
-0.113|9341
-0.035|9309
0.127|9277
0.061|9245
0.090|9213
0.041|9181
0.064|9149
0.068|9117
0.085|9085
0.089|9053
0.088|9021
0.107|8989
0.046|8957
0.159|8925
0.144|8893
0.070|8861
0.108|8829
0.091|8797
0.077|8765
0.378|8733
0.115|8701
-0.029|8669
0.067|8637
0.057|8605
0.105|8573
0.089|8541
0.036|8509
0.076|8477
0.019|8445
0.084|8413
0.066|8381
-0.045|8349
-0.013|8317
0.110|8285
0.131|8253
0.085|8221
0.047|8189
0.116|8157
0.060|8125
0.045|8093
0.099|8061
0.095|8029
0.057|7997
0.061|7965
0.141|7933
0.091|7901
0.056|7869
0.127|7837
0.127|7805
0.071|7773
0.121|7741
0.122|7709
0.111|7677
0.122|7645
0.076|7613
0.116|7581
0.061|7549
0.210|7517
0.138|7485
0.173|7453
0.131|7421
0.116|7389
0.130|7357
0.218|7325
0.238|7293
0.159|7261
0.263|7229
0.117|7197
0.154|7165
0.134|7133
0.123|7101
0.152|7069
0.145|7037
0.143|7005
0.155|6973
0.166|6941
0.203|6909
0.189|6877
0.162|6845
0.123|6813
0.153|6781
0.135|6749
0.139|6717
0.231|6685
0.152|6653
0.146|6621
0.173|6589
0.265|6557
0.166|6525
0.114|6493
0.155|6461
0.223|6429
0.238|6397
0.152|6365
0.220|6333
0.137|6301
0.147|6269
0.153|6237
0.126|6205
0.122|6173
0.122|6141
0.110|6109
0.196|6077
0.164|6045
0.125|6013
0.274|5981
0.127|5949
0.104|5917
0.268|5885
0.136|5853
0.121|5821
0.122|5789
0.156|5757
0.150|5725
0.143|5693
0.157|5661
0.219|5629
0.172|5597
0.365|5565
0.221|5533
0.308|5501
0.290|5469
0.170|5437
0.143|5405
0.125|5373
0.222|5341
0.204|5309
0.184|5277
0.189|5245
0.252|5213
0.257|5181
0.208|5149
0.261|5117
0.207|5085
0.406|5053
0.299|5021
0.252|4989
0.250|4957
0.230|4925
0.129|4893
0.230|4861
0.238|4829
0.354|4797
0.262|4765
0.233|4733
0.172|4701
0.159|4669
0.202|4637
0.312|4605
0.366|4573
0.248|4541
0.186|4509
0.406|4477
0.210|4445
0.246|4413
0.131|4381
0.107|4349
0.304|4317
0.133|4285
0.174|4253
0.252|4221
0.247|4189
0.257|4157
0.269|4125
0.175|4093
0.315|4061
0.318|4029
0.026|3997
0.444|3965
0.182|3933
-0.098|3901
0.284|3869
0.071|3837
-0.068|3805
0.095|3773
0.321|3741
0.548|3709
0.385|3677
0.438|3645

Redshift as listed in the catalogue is 1.339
